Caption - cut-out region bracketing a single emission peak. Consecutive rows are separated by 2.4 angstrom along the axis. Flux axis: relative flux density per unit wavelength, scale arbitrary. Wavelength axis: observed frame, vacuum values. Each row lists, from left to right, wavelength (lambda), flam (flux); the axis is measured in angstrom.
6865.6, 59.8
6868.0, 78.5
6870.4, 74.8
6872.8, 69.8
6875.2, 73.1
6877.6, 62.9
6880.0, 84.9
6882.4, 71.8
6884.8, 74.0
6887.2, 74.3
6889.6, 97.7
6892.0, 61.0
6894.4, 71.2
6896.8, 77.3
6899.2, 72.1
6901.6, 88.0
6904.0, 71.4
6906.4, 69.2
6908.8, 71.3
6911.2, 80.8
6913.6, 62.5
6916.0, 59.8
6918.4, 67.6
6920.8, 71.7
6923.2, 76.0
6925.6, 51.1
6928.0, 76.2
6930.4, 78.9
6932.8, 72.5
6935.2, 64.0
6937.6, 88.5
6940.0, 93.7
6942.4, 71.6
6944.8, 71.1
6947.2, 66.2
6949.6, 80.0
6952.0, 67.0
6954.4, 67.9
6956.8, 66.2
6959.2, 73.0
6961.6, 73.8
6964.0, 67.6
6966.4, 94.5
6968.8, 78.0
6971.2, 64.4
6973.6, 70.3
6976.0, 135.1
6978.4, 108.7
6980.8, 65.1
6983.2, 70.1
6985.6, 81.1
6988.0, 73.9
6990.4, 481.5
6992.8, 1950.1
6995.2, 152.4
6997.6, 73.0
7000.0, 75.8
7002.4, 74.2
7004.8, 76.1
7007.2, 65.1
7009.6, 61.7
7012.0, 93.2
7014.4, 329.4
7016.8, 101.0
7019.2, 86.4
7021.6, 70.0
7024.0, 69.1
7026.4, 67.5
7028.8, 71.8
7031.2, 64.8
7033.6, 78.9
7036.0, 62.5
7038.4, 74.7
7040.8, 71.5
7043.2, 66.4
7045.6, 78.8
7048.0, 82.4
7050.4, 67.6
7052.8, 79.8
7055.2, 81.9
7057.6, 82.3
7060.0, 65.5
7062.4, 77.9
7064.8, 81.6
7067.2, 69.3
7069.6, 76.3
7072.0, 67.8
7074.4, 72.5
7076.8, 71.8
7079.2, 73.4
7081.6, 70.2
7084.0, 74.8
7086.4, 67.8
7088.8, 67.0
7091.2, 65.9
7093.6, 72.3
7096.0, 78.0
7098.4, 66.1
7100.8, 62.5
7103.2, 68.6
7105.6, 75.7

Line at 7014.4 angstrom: [N II] 6583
